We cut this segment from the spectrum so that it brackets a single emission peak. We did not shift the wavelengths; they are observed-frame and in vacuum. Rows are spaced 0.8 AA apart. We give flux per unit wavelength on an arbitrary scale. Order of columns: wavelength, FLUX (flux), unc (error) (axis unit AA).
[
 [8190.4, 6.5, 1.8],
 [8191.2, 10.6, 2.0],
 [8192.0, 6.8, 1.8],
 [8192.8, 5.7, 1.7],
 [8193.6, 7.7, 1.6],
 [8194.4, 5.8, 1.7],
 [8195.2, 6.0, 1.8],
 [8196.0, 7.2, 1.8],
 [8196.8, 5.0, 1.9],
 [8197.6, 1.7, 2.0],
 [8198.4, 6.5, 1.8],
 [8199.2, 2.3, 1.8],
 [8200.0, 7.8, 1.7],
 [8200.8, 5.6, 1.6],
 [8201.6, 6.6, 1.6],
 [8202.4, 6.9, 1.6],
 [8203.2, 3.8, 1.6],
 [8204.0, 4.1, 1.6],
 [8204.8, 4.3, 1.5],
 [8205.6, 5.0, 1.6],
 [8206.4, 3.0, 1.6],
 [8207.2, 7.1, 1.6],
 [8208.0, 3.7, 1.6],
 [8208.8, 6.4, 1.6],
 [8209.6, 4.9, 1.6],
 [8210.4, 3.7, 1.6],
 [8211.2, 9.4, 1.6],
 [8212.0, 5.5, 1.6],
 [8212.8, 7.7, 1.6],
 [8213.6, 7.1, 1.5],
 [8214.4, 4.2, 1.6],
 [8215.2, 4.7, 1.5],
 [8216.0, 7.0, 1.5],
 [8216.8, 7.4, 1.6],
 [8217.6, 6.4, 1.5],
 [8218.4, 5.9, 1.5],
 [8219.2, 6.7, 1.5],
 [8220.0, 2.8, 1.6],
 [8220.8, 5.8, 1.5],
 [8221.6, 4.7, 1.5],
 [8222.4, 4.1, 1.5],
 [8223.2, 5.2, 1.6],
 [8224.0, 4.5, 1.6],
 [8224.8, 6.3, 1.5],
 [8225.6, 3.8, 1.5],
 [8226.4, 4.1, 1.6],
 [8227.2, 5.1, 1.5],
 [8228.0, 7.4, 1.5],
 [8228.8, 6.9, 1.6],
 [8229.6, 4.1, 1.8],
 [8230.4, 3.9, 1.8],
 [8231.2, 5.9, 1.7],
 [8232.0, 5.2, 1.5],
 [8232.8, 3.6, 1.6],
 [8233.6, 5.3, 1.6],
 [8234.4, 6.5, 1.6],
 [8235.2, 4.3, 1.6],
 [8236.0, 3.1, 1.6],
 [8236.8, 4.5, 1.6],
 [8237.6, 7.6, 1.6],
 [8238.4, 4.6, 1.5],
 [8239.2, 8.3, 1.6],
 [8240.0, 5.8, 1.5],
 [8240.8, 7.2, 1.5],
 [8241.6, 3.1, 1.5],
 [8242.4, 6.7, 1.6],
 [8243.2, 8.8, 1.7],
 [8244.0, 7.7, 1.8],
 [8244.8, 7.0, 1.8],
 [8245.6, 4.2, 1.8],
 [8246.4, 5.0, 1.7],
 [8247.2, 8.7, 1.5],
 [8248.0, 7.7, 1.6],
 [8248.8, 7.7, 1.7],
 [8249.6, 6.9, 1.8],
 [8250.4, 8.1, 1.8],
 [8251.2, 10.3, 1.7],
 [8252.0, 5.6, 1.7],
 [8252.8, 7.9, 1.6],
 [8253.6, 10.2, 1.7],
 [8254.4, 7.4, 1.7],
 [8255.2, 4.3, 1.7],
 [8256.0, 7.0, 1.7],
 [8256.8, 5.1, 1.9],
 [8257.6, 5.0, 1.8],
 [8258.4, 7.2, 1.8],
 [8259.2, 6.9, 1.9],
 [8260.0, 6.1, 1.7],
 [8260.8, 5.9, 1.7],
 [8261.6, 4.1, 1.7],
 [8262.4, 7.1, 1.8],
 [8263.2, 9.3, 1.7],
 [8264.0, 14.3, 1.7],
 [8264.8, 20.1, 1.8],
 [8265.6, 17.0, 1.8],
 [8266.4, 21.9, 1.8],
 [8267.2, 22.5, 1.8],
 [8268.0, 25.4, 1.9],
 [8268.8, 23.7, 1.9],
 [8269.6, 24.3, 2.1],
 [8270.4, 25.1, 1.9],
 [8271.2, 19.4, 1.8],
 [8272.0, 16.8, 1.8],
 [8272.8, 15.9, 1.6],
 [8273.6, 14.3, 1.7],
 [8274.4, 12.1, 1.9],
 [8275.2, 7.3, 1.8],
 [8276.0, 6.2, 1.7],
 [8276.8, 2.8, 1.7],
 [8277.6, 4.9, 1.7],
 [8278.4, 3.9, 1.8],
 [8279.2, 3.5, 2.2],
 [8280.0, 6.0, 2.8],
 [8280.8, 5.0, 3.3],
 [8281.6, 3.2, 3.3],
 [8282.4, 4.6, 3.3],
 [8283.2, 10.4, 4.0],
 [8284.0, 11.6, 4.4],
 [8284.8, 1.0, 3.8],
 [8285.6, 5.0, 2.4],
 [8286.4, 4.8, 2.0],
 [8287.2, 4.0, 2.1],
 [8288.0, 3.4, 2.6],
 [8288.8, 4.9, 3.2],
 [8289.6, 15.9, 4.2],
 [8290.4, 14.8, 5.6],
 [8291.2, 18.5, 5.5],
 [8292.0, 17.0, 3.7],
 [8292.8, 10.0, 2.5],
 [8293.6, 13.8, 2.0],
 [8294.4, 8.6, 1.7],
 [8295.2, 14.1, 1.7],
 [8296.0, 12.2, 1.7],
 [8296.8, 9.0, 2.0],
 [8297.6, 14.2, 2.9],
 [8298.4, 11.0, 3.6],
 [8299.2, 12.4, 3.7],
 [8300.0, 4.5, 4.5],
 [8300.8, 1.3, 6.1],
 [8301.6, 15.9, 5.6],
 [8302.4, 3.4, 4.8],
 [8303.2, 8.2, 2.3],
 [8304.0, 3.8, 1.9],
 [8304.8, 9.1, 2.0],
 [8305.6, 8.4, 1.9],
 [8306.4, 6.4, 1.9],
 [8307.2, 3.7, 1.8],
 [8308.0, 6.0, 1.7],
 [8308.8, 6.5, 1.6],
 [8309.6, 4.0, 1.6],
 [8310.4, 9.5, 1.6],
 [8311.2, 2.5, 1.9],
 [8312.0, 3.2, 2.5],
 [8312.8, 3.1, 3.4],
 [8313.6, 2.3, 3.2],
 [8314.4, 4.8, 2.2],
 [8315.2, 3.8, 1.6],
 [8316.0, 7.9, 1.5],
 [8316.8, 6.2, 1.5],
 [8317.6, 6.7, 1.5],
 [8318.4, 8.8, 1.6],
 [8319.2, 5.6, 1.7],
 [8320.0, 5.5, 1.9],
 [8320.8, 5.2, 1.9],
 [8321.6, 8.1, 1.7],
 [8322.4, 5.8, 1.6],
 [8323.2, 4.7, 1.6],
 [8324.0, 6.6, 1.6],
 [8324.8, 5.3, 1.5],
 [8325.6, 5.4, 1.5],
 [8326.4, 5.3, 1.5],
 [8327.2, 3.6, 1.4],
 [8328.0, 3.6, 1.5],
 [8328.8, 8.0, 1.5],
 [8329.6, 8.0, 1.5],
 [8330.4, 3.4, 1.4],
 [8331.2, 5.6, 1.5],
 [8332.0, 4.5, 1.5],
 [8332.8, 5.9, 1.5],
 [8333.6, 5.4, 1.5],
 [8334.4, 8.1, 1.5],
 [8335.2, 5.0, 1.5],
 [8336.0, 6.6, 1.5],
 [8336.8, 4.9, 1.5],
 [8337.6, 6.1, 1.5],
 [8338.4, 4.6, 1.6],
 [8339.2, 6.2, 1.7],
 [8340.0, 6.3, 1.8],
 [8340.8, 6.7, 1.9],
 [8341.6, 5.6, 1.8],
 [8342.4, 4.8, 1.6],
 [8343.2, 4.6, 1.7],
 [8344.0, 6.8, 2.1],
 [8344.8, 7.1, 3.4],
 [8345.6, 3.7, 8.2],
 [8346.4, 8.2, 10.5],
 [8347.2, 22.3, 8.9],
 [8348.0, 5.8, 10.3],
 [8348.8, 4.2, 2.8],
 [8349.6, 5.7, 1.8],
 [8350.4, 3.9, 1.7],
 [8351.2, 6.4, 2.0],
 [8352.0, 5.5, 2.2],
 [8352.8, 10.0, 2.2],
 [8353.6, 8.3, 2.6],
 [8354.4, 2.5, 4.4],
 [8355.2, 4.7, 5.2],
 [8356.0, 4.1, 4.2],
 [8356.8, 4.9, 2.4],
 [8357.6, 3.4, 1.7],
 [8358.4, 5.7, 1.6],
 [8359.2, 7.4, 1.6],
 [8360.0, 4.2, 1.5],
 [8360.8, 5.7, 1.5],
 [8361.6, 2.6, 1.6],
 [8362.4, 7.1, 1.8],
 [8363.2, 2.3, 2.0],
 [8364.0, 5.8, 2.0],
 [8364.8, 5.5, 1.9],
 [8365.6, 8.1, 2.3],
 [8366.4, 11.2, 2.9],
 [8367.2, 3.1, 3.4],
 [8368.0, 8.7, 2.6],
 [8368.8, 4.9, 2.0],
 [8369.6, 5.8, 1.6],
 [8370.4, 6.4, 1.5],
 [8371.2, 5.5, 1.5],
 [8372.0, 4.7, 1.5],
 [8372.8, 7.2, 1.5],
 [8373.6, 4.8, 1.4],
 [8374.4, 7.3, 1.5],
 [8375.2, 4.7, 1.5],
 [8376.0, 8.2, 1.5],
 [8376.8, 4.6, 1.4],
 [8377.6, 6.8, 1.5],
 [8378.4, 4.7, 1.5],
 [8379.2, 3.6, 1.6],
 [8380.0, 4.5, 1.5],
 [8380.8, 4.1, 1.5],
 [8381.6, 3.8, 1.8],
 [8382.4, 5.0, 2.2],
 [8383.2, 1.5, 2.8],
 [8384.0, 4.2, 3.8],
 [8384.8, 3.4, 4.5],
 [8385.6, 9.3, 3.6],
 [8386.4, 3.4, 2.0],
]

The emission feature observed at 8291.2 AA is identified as [N II] 6583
